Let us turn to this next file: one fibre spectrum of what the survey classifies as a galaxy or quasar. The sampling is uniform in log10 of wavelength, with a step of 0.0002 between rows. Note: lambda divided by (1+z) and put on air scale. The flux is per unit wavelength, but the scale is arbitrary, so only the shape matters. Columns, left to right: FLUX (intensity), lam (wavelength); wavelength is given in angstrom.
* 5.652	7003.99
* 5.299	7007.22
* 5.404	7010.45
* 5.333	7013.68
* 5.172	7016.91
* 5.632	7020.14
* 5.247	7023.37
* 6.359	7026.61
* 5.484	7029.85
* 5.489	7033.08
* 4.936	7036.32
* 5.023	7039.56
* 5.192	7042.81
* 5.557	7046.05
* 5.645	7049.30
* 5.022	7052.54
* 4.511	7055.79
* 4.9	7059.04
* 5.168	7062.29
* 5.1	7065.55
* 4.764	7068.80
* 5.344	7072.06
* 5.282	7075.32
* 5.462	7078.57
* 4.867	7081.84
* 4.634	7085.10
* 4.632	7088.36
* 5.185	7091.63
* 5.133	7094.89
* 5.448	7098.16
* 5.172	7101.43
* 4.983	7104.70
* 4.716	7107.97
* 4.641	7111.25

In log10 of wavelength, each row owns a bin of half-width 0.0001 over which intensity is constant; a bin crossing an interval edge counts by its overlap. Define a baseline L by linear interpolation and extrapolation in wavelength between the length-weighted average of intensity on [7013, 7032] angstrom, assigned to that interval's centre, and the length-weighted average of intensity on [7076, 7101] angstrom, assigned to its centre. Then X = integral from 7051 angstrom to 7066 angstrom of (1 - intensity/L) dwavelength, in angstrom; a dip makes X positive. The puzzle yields 1.0 angstrom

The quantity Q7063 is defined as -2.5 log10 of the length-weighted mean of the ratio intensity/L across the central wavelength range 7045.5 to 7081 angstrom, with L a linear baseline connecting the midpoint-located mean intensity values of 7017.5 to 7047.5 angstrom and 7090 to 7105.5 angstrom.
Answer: 0.04 mag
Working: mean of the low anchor 5.43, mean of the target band 5.14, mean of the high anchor 5.2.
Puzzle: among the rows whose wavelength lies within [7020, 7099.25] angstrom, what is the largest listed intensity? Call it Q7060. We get 6.359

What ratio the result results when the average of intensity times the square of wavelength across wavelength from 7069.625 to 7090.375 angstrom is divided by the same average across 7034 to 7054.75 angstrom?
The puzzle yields 0.97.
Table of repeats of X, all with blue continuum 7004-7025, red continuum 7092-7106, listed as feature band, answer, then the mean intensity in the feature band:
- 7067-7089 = 0.9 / 5.02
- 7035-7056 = 0.5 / 5.17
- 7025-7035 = -0.8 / 5.75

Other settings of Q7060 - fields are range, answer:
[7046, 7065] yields 5.645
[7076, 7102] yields 5.462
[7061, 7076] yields 5.344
